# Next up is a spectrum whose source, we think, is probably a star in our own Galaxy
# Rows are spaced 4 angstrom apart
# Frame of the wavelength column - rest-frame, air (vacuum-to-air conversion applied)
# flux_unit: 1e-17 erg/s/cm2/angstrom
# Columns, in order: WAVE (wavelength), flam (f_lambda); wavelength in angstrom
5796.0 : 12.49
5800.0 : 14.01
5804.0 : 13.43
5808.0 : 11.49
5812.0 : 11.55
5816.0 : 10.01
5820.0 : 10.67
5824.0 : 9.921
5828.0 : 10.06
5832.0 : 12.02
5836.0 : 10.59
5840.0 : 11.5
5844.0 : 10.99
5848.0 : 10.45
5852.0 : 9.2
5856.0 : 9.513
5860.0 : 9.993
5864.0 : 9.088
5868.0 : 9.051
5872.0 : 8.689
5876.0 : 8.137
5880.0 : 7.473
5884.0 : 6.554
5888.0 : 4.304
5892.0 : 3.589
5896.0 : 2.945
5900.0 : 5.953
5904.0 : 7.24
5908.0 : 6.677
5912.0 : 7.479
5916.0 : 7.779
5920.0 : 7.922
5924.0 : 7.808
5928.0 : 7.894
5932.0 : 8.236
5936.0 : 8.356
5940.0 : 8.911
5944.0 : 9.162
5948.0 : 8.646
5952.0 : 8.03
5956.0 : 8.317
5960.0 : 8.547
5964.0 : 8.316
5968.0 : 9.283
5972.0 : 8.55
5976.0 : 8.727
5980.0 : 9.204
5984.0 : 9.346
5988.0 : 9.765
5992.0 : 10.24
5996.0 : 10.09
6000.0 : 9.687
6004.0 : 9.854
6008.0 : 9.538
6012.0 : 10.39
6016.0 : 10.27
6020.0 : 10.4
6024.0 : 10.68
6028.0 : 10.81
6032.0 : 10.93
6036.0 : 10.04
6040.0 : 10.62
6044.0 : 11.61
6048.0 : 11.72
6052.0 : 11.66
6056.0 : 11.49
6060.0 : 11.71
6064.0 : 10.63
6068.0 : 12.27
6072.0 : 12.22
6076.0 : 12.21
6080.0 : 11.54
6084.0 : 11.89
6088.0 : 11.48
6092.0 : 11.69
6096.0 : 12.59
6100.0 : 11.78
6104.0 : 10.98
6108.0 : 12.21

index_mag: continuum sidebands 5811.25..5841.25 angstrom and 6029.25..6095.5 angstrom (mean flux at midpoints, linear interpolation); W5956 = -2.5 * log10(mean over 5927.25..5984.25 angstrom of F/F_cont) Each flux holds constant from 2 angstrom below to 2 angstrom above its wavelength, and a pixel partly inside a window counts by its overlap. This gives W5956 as 0.279 mag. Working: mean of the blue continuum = 10.7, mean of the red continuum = 11.5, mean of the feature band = 8.63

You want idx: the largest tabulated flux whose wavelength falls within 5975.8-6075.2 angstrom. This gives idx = 12.27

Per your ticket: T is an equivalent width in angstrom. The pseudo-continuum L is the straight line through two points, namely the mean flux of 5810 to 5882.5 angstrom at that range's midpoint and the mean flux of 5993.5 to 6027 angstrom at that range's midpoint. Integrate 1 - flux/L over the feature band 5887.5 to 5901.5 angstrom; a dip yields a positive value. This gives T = 8.22 angstrom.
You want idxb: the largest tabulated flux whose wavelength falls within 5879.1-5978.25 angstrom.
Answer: 9.283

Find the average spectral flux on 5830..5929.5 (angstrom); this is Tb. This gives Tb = 8.11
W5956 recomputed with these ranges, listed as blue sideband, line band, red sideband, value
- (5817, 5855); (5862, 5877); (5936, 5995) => 0.156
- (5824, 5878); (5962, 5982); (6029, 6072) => 0.217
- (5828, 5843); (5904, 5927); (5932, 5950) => 0.230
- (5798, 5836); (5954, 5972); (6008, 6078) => 0.288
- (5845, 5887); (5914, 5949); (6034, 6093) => 0.168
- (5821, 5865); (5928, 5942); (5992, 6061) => 0.240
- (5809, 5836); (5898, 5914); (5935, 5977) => 0.346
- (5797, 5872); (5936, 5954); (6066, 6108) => 0.283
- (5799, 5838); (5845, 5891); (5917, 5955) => 0.206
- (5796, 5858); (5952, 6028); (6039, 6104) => 0.206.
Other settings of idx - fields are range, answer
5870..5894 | 8.689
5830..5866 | 12.02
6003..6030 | 10.81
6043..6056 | 11.72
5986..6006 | 10.24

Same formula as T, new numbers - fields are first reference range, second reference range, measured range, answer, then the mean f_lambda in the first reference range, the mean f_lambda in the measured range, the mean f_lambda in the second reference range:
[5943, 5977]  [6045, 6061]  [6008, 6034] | 0.2 angstrom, 8.6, 10.5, 11.6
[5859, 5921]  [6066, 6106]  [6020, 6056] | -1.1 angstrom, 6.99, 11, 11.9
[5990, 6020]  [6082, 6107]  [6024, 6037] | -0.2 angstrom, 10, 10.6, 11.8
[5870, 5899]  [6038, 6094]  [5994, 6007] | -0.4 angstrom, 5.96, 9.85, 11.6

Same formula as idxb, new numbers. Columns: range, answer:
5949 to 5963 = 8.547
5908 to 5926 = 7.922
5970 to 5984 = 9.346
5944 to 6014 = 10.39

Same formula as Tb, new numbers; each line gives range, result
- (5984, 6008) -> 9.85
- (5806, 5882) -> 10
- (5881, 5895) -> 4.87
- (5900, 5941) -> 7.71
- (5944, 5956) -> 8.47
